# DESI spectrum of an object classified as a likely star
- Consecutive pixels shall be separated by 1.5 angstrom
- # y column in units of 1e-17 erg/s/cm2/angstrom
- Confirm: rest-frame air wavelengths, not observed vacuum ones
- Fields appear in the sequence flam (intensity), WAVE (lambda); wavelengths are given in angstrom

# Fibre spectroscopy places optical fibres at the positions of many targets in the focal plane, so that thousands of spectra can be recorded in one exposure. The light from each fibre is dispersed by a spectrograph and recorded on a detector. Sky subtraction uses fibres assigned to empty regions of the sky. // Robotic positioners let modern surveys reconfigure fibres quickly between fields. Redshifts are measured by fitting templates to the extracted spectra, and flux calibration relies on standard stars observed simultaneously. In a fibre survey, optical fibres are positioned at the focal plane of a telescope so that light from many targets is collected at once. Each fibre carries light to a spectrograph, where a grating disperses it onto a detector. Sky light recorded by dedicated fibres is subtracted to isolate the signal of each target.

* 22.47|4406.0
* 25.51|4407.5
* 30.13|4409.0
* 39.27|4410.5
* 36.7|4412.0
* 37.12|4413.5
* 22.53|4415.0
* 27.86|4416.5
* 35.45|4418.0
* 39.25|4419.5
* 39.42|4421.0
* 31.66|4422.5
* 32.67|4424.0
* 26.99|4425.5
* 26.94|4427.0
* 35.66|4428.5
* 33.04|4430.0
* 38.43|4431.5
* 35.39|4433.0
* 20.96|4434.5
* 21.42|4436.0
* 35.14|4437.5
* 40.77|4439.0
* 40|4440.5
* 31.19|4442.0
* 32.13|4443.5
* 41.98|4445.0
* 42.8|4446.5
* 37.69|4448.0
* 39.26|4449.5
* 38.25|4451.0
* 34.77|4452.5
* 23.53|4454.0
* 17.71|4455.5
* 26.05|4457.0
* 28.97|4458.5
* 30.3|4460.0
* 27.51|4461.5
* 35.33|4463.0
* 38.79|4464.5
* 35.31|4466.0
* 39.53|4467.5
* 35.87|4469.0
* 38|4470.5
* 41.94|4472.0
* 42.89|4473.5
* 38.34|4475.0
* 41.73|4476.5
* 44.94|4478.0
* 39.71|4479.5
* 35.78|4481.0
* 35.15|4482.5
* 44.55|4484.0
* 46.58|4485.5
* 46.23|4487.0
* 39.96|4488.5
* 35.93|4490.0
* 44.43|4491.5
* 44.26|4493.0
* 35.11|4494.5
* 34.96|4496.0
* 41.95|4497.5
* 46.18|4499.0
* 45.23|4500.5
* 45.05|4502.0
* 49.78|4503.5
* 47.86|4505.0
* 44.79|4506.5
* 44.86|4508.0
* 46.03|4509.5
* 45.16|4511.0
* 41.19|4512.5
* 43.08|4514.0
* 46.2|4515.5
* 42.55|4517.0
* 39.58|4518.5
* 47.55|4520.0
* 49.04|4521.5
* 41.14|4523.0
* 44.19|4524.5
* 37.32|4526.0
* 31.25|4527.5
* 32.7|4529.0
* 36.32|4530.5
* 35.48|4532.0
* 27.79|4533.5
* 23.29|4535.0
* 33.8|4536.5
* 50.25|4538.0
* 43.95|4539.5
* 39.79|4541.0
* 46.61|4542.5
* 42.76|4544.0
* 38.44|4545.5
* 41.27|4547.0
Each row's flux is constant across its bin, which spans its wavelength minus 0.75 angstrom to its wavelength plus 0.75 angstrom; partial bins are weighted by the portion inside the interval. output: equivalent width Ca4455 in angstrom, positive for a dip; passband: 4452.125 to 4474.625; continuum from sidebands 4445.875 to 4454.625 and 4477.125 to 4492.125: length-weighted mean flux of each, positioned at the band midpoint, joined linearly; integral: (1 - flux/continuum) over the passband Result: 3.00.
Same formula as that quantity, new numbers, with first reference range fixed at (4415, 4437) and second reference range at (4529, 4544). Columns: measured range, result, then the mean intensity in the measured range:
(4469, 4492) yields -4.3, 40.9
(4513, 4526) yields -2.5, 43.7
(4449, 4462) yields 1.4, 29.4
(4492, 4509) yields -3.9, 43.7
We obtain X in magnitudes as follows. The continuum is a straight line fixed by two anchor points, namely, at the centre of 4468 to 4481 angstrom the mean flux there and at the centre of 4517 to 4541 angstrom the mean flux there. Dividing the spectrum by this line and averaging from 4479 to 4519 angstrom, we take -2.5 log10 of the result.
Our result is -0.09 mag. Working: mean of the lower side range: 40.1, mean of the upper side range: 38.4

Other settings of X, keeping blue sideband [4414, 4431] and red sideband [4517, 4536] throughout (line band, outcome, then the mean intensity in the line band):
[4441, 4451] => -0.13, 37.6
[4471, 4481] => -0.18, 41.1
